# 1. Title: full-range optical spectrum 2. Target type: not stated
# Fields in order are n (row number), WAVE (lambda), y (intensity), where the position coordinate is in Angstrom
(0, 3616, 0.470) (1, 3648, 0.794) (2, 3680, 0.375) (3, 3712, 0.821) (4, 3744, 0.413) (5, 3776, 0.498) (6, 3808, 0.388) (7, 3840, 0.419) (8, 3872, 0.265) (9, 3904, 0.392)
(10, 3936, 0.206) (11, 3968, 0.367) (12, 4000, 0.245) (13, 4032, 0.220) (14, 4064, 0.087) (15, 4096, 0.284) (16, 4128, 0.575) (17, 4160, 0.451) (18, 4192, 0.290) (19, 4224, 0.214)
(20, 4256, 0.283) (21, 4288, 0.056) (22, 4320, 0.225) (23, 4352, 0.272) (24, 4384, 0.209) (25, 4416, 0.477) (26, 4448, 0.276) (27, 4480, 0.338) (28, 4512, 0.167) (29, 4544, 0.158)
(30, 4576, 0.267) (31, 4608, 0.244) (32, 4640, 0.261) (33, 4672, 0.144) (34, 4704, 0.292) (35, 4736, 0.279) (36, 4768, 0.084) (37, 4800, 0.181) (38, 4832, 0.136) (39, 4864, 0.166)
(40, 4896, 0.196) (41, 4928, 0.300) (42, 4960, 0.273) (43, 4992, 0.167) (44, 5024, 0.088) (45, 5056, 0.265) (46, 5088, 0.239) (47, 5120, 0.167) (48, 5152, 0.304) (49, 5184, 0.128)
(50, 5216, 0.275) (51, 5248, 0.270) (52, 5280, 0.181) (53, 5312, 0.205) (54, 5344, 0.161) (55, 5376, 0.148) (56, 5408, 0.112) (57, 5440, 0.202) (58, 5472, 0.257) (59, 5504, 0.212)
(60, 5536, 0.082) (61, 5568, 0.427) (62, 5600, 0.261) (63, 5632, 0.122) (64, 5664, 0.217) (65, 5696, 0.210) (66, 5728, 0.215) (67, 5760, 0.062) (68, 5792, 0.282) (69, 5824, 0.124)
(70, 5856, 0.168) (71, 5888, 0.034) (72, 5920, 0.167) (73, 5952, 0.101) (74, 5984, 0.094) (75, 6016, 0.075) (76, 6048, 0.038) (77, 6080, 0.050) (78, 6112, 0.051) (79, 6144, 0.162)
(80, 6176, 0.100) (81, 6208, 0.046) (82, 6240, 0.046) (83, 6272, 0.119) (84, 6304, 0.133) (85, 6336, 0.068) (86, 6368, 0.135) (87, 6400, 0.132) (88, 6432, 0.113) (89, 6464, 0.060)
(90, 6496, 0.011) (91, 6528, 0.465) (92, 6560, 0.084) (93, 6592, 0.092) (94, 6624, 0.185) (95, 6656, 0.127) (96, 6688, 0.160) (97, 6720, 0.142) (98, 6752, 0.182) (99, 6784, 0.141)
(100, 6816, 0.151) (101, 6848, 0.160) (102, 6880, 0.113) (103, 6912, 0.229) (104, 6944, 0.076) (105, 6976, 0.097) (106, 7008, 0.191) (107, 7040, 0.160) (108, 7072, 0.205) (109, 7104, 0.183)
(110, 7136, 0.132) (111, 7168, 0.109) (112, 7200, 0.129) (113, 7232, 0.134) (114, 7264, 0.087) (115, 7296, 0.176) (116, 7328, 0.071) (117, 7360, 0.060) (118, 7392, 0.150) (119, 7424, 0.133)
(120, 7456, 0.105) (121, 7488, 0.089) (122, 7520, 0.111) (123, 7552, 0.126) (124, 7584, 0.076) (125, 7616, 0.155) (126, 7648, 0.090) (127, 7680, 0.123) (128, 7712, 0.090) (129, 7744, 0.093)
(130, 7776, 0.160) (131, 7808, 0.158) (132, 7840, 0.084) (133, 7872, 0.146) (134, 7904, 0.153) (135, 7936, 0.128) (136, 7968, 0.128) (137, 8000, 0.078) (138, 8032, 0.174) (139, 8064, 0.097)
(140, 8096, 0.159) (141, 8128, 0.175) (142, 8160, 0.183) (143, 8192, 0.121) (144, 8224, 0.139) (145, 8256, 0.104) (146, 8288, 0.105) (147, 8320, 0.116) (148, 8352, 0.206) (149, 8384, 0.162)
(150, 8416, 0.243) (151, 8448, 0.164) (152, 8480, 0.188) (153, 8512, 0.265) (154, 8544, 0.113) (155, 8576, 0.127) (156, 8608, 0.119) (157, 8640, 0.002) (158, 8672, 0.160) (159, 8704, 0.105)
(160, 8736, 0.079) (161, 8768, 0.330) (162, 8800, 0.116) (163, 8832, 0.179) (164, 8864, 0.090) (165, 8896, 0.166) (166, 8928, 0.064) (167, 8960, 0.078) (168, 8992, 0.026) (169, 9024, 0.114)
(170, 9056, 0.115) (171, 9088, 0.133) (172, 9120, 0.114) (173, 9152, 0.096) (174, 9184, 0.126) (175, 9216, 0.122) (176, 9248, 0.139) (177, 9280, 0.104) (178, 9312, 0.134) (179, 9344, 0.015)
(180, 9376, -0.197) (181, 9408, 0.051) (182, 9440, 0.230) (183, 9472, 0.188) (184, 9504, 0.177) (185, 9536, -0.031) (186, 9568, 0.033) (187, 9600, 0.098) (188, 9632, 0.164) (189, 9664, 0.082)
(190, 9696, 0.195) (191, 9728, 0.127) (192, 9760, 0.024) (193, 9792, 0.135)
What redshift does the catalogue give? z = 0.750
